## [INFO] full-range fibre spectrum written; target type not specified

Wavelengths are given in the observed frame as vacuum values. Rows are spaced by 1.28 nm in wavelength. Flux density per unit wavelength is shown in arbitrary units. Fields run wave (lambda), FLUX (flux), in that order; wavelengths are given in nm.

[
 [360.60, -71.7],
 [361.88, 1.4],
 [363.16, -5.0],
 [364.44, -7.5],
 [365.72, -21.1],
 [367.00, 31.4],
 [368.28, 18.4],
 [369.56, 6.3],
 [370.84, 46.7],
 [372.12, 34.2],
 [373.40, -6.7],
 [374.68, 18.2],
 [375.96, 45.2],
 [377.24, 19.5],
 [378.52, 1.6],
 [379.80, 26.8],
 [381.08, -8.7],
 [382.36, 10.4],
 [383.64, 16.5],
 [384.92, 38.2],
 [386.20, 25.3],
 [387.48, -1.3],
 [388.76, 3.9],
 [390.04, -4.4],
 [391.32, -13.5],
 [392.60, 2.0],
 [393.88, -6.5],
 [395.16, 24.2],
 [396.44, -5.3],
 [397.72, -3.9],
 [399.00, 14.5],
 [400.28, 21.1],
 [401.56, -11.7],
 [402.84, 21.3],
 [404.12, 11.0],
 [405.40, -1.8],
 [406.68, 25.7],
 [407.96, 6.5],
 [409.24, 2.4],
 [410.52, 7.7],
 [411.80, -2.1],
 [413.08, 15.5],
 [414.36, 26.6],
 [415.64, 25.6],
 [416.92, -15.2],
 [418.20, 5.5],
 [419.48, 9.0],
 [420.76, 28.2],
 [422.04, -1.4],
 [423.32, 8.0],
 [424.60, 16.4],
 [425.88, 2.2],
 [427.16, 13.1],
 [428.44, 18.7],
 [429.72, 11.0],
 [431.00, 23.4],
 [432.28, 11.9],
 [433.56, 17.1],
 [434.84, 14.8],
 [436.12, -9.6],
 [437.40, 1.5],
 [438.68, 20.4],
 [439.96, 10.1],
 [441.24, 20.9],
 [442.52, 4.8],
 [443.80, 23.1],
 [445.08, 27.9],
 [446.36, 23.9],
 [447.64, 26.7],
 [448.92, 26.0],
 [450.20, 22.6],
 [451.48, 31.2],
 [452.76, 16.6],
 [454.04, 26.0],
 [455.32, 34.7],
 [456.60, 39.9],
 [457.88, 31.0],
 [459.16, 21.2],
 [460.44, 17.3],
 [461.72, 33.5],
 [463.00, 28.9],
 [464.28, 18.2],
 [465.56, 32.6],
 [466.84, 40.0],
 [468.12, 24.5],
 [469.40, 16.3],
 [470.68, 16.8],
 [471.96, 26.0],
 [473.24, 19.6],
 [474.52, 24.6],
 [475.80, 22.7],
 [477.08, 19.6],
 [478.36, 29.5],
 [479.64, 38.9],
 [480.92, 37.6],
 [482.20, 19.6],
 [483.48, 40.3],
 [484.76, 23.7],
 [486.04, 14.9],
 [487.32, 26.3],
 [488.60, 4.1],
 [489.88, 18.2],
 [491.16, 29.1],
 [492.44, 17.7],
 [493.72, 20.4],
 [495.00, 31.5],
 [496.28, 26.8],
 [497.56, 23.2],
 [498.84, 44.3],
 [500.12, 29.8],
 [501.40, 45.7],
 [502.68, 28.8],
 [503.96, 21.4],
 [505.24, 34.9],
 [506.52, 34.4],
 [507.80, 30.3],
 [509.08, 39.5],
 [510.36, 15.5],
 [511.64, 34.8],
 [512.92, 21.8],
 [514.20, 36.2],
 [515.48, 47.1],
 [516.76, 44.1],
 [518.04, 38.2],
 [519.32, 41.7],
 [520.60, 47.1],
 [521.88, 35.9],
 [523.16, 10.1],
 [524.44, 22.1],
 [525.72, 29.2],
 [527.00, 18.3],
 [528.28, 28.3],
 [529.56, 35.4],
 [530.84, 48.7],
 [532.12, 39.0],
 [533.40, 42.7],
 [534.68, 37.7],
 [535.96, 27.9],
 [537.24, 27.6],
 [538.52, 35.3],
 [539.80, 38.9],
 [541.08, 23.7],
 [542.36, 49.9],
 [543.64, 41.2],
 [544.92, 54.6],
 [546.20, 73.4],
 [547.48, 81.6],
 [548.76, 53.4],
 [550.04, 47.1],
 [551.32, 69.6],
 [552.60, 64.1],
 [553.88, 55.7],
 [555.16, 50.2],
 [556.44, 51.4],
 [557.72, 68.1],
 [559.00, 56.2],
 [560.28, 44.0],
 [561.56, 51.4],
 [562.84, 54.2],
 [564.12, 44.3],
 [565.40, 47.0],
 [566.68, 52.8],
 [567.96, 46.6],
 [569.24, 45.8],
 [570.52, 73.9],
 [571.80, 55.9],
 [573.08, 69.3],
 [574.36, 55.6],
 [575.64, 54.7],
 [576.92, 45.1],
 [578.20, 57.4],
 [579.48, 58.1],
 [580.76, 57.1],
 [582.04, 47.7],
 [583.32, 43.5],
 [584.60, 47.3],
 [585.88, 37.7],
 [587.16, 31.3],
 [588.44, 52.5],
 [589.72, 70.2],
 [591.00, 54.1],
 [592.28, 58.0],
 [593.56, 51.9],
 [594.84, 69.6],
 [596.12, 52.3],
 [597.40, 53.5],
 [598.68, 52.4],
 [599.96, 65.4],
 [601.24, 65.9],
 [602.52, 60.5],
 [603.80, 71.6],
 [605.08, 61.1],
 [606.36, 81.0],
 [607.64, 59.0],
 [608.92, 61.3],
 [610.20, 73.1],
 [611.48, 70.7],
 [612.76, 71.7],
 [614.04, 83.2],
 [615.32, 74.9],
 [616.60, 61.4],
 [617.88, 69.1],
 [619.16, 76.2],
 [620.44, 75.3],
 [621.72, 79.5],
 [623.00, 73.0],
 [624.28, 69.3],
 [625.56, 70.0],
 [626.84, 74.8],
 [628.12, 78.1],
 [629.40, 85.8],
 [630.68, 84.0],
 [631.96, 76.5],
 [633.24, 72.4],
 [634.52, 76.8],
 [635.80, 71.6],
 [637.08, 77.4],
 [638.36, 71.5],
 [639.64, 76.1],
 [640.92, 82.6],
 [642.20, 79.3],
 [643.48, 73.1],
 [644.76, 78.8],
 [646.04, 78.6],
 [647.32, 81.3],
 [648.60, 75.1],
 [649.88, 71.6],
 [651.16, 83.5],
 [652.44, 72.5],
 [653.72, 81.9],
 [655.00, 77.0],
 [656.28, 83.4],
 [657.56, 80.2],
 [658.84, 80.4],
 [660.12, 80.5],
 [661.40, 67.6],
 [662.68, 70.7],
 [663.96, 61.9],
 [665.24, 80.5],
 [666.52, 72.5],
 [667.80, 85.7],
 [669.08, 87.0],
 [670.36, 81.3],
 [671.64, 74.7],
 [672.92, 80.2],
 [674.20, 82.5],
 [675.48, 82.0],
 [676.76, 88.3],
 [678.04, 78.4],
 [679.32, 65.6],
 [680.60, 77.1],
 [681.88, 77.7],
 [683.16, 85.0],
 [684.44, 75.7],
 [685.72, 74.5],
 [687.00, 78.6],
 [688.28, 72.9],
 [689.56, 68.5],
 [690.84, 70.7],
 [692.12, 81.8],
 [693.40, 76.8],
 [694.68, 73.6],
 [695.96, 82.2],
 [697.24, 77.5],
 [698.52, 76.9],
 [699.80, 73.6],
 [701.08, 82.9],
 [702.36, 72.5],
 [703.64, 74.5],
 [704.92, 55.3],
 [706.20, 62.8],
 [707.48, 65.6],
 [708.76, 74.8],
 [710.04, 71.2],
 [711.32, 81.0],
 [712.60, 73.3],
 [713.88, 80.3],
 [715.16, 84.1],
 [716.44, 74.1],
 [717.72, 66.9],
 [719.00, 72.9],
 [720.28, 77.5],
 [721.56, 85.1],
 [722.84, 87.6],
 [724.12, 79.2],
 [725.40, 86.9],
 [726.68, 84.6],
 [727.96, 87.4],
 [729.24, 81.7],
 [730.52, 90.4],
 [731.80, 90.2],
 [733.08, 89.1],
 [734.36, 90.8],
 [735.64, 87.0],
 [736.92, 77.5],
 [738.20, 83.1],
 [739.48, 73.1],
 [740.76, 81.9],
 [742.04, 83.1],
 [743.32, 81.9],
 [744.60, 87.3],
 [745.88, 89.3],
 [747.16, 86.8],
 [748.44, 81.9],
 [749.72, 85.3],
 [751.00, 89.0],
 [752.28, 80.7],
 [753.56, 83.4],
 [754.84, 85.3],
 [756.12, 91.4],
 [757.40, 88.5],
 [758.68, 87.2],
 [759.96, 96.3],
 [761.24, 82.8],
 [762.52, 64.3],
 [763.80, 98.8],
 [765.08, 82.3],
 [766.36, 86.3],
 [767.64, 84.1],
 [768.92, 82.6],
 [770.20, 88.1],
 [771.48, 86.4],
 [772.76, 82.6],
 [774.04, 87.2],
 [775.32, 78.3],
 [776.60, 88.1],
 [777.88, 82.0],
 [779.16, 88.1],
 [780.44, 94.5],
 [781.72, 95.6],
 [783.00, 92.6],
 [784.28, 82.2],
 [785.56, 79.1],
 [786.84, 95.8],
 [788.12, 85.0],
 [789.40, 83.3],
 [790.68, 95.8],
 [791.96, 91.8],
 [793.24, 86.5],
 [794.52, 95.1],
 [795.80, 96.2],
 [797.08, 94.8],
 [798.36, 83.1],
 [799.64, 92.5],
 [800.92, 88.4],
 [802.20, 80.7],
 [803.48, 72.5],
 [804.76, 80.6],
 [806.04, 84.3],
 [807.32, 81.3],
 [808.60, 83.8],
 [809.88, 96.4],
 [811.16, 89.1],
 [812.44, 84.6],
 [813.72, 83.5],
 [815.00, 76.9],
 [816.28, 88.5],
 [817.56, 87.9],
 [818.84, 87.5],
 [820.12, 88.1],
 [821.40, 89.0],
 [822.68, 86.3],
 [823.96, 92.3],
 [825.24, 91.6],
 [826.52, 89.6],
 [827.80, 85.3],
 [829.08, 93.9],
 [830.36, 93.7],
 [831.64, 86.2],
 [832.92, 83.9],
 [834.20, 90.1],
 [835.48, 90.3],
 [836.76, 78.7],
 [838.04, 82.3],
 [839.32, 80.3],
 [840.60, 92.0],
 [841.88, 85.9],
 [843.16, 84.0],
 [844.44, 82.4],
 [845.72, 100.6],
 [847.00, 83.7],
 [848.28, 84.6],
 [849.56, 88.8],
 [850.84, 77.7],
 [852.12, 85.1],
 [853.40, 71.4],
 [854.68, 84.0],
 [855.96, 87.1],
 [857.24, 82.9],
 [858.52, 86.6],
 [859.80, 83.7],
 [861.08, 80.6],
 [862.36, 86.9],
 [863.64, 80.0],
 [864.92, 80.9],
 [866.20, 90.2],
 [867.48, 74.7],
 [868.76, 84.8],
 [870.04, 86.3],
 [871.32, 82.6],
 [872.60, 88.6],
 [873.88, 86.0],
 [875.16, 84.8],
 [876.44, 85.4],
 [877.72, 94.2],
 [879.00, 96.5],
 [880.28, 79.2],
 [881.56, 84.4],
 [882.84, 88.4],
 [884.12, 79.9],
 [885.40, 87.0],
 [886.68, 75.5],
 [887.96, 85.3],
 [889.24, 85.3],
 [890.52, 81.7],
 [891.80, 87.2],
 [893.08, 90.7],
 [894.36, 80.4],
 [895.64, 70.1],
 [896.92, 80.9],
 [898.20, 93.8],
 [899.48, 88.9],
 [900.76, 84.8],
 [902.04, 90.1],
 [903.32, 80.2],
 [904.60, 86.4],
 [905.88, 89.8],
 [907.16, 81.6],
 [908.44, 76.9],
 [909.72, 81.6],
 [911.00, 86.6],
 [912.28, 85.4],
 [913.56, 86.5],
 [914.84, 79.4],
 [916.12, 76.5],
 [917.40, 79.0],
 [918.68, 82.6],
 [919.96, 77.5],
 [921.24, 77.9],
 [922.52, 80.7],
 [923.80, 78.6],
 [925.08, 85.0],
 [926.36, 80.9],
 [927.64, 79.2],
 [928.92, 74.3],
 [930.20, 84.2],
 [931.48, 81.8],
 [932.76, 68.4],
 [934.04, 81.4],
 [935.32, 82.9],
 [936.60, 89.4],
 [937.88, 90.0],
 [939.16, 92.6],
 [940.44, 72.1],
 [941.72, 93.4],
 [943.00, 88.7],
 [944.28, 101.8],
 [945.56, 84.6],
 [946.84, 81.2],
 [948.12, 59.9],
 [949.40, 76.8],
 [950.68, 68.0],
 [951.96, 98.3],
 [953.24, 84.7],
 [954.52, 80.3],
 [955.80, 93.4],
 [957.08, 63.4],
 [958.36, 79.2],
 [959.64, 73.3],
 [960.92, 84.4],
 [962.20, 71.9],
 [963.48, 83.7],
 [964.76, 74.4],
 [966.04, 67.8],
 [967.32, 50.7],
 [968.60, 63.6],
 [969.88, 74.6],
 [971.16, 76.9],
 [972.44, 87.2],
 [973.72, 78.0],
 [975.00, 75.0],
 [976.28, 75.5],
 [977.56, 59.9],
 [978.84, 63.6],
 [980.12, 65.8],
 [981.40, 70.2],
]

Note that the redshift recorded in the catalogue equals 0.36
